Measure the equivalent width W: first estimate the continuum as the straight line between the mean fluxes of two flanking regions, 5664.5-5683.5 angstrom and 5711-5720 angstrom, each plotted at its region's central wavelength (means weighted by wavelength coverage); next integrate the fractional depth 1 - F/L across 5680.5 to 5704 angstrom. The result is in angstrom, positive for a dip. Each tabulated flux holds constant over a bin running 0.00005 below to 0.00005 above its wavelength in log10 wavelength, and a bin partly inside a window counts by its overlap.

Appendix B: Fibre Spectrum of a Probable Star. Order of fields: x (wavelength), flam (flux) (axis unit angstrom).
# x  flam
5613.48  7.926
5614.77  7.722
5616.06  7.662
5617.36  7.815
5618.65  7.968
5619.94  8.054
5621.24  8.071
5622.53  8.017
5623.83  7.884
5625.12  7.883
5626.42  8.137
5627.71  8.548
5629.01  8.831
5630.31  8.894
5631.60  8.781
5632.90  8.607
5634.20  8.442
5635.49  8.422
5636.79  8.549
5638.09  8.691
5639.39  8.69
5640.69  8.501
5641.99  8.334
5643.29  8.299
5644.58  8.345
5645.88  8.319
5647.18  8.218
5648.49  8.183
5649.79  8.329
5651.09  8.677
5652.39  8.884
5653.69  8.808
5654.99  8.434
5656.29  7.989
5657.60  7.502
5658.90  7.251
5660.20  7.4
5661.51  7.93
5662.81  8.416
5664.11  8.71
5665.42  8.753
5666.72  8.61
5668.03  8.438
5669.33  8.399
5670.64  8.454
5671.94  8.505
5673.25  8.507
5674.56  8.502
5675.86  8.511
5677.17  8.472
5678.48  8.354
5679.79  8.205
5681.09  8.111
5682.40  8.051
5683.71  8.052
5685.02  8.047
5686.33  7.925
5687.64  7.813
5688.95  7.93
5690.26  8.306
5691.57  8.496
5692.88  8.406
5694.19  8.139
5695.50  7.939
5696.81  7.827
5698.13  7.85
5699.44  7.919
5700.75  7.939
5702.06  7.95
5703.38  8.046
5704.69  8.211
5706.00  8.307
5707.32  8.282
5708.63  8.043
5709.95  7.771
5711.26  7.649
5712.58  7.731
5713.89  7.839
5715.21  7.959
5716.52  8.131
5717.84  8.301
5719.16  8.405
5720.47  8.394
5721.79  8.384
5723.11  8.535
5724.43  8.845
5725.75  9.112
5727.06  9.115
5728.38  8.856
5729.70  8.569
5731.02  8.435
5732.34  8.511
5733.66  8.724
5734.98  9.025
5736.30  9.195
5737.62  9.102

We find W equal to 0.58 angstrom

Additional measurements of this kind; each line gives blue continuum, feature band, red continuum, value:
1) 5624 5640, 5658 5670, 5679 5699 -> 0.10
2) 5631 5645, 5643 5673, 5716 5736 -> 0.86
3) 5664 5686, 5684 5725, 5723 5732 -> 2.39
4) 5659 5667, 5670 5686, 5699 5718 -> -0.31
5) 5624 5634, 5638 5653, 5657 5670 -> -0.22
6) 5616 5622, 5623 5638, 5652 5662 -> -0.94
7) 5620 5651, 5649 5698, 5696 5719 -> -0.37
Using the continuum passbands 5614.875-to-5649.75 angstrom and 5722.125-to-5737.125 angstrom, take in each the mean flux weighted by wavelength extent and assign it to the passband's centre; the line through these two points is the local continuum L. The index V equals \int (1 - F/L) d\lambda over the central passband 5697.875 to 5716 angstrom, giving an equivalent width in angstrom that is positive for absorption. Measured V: 1.5 angstrom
